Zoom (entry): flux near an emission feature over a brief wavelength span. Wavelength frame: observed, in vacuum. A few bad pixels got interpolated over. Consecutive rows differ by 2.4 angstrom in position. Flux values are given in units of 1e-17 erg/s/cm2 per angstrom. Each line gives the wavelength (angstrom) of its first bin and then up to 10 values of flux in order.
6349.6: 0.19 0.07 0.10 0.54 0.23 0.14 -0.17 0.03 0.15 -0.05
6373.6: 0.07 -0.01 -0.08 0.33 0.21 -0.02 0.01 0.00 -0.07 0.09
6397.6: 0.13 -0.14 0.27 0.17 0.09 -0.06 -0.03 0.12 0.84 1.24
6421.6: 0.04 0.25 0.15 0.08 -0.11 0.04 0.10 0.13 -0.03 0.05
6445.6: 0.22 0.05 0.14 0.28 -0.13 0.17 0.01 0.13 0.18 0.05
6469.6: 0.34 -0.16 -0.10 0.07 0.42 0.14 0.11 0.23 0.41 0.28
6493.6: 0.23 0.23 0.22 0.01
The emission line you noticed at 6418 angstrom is H-beta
